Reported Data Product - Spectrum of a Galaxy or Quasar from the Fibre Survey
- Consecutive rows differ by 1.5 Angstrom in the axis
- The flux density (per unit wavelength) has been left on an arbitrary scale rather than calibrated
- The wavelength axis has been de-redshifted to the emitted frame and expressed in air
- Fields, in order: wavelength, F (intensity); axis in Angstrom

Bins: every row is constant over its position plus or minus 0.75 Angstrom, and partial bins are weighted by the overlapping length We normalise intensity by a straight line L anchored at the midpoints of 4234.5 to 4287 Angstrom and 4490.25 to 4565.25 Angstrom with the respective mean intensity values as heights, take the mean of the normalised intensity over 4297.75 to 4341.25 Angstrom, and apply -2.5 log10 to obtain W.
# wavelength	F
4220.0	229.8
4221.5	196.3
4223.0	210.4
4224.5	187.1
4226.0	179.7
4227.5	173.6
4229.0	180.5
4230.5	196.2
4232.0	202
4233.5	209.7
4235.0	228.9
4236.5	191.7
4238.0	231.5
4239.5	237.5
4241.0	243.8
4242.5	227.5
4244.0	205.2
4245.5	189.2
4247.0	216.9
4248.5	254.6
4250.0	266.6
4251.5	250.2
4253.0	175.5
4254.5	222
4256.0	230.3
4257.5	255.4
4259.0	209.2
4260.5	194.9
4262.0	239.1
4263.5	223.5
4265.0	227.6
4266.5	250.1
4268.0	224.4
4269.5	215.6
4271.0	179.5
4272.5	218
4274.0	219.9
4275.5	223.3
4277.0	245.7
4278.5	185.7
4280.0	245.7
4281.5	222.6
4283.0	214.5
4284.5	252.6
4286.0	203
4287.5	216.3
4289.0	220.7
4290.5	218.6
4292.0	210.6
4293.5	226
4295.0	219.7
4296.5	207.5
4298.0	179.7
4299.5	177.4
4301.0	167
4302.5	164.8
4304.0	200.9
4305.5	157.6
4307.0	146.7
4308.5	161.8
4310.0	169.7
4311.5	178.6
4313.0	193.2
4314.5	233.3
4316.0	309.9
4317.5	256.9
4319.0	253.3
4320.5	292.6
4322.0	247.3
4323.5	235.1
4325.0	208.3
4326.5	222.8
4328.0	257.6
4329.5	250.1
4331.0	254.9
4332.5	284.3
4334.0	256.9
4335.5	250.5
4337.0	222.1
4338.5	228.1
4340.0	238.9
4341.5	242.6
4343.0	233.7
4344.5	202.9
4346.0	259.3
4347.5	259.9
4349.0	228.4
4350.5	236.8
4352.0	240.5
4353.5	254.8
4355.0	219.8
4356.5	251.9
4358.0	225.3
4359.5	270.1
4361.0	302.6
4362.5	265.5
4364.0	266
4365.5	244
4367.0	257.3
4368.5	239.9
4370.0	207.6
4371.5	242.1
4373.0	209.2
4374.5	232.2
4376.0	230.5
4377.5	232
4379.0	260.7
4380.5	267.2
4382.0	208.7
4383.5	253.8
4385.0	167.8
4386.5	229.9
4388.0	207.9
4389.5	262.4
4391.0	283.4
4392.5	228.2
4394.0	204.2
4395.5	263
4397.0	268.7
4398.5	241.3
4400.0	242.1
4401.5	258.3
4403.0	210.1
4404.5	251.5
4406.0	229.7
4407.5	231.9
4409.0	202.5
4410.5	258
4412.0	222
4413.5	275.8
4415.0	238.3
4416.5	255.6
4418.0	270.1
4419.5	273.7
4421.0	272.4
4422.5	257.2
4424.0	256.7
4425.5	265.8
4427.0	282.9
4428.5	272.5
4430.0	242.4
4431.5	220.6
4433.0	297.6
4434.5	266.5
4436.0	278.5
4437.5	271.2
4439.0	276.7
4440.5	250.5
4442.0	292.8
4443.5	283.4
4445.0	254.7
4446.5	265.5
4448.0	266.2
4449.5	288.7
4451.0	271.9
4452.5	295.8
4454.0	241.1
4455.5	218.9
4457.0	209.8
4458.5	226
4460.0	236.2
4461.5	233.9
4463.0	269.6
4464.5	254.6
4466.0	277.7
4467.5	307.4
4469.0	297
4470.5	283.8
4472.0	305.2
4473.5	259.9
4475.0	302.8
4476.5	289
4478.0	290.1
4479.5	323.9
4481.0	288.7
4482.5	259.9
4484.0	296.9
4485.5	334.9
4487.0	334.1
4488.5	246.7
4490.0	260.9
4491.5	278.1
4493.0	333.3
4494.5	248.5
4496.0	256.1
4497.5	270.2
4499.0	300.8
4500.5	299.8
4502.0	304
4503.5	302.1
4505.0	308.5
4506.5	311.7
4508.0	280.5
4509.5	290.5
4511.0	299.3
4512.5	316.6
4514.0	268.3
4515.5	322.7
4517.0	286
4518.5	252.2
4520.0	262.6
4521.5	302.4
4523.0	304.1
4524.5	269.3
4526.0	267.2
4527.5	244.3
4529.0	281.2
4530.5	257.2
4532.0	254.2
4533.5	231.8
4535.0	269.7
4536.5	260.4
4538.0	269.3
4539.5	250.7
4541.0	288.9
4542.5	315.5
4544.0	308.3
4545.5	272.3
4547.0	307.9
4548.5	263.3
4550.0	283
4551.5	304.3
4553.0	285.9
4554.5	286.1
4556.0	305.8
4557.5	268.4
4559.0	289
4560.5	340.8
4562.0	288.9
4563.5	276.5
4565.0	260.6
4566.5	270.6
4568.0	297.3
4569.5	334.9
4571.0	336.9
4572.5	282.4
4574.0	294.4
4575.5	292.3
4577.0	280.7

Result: 0.07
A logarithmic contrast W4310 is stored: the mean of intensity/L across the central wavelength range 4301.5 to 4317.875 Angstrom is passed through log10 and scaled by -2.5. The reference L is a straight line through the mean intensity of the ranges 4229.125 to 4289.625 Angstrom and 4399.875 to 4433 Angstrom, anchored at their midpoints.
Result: 0.18 mag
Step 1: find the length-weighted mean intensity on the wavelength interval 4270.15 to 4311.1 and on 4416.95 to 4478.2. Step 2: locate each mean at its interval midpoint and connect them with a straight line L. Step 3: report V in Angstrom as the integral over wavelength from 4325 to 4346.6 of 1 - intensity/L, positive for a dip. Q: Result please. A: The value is -2.1 Angstrom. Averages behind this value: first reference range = 202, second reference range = 267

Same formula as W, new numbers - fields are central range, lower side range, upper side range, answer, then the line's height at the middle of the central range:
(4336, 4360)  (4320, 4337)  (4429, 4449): 0.06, 252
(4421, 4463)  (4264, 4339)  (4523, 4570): -0.02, 255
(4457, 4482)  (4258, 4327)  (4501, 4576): -0.04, 266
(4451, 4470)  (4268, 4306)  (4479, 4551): 0.04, 266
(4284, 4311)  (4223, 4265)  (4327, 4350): 0.19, 232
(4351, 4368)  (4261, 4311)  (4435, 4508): -0.08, 235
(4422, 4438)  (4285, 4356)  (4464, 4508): 0.01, 268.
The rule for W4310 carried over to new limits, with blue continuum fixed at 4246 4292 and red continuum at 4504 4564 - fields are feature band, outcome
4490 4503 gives -0.04 mag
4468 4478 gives -0.08 mag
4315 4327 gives -0.08 mag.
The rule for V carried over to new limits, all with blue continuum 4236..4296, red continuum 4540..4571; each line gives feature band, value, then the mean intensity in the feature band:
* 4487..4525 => -0.9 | 288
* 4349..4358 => 0.2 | 238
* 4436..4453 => -0.5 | 274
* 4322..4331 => 0.0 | 238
